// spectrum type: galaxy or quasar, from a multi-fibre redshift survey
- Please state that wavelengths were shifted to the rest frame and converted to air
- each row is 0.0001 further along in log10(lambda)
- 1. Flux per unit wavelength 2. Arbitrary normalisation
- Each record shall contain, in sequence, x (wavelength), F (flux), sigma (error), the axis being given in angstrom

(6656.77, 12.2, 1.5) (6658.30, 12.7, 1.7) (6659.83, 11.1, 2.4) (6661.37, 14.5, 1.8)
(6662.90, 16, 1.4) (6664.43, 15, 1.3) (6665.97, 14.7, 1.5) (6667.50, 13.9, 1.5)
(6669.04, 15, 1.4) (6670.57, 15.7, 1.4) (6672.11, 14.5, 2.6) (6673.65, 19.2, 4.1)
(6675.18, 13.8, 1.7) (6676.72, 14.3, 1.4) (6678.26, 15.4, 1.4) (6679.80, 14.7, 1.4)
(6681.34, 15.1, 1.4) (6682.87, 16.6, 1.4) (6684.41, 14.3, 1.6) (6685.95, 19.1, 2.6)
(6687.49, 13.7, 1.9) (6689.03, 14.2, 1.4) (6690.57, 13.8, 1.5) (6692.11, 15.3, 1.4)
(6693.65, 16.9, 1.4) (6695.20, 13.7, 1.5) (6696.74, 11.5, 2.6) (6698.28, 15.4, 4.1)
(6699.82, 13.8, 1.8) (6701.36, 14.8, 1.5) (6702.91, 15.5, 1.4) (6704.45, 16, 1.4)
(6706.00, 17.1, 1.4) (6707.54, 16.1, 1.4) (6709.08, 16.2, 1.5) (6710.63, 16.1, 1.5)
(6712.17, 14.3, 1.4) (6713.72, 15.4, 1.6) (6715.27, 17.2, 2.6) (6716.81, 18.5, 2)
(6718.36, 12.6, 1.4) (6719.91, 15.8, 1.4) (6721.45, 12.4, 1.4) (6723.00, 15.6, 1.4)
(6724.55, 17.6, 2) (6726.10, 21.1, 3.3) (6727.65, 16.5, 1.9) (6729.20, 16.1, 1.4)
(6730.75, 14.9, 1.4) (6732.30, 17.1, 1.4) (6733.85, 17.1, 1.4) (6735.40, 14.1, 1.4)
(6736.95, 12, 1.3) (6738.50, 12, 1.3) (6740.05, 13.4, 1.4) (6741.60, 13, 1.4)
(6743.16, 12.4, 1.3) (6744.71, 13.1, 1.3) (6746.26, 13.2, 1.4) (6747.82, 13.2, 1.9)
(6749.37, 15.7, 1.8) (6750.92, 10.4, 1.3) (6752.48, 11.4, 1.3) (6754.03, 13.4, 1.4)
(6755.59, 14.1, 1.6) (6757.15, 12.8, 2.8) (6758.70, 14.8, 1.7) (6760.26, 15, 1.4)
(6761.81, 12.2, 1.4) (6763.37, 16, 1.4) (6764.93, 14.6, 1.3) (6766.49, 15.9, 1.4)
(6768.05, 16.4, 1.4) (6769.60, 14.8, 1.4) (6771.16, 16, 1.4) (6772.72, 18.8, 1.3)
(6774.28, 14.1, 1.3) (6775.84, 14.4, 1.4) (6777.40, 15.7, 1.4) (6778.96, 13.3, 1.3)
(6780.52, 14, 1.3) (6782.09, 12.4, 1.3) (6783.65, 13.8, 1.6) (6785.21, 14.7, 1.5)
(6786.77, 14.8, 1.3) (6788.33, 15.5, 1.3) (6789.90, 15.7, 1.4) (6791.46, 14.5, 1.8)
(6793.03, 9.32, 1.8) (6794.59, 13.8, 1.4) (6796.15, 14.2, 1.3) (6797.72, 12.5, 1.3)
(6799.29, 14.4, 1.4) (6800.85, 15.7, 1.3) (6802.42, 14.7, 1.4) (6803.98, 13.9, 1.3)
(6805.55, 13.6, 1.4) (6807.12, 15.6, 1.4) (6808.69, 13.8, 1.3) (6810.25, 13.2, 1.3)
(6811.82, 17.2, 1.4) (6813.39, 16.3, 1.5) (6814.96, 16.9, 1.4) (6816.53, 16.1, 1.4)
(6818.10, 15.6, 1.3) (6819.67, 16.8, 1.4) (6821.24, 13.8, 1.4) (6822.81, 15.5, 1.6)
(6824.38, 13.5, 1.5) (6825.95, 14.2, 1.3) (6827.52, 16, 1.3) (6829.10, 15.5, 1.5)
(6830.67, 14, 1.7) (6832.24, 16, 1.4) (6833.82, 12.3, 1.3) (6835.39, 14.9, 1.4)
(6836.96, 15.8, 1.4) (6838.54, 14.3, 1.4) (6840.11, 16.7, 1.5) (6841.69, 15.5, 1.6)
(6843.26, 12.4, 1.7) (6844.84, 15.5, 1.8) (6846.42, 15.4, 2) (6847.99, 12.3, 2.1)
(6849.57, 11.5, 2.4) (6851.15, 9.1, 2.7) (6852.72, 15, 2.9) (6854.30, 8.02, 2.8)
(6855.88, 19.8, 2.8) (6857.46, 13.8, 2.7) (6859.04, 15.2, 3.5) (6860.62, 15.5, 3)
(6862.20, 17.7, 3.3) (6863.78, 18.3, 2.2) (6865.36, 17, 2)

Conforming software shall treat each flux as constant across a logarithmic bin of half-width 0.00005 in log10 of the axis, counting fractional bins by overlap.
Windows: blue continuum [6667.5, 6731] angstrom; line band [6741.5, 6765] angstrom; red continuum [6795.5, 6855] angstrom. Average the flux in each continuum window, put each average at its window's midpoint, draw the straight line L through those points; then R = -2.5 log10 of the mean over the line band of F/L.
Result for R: 0.12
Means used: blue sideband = 15.5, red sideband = 14.4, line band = 13.4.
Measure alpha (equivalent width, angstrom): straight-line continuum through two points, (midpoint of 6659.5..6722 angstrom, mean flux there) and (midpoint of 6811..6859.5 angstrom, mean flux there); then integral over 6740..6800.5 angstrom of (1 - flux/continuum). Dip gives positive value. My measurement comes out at 3.3 angstrom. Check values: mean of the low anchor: 15.1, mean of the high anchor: 14.7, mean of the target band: 14.1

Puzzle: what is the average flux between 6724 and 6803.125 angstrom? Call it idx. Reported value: 14.4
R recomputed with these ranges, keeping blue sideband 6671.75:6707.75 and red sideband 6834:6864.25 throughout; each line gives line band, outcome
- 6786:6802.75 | 0.05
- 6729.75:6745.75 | 0.08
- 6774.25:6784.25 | 0.06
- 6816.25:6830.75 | -0.04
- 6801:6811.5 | 0.02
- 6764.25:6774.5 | -0.08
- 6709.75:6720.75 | -0.04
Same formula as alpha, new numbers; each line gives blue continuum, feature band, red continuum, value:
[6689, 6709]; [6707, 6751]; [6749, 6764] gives -2.36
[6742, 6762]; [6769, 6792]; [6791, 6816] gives -1.63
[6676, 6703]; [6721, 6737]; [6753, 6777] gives -1.33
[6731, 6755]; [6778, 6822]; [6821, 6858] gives -1.90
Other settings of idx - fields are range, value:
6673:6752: 15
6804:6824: 15.3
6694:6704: 14.3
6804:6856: 14.5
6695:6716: 15.3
